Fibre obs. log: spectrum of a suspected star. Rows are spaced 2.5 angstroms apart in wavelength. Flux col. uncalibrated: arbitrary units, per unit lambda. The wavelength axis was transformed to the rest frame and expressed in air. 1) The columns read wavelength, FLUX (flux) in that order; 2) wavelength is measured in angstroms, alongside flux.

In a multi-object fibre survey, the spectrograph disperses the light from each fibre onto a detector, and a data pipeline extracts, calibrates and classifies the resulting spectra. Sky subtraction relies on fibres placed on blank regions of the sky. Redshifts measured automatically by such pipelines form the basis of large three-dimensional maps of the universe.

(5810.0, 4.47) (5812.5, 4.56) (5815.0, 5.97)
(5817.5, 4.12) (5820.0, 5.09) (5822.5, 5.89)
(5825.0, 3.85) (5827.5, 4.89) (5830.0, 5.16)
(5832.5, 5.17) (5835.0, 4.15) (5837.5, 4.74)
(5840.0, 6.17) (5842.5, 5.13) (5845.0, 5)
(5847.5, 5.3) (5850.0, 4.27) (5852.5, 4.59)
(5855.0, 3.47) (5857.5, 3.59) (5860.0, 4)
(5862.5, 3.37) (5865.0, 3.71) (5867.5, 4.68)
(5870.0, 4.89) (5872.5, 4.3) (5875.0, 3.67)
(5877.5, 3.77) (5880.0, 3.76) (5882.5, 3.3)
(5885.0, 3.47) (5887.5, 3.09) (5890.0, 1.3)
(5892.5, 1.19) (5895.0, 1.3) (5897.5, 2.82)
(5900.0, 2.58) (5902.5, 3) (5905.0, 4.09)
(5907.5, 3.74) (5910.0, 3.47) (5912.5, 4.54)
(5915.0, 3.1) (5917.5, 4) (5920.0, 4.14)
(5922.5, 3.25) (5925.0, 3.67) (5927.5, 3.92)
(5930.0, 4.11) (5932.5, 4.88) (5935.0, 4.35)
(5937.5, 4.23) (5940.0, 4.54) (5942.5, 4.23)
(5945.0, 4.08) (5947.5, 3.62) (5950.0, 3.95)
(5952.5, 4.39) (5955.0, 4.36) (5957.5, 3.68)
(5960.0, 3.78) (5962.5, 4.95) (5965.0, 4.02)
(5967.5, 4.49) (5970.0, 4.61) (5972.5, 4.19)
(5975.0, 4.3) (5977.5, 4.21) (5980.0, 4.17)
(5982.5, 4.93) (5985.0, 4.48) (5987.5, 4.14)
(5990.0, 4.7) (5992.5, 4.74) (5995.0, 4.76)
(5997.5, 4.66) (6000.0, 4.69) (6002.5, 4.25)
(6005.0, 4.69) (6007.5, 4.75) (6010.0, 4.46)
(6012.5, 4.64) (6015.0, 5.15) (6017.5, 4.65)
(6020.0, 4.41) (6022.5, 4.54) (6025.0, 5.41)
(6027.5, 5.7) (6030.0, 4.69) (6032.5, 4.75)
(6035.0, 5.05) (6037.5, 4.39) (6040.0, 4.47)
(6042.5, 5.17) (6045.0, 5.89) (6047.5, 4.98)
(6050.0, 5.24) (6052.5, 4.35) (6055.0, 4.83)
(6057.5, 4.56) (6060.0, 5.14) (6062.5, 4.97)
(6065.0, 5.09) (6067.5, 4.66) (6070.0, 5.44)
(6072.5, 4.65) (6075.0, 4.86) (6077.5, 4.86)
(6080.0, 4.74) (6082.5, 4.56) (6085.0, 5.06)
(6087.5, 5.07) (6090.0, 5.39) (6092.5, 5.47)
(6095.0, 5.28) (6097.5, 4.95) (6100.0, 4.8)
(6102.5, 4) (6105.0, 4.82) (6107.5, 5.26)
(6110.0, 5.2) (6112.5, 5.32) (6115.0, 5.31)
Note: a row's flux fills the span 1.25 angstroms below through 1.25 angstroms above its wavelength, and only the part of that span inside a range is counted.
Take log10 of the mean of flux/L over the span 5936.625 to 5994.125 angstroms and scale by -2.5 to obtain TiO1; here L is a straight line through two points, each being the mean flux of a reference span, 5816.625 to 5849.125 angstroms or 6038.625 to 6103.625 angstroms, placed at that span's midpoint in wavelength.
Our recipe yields 0.15 mag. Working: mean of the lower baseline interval 4.98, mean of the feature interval 4.3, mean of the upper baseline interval 4.94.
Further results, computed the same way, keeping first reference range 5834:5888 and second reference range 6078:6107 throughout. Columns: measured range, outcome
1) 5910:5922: 0.141 mag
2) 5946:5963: 0.111 mag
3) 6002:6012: 0.023 mag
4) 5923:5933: 0.103 mag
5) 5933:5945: 0.028 mag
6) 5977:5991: 0.036 mag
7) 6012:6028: -0.045 mag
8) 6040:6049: -0.096 mag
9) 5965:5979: 0.057 mag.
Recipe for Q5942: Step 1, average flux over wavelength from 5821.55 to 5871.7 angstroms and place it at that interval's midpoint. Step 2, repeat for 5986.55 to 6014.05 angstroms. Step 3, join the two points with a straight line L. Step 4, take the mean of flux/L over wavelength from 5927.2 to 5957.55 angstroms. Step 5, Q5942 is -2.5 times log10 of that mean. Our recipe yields 0.10 mag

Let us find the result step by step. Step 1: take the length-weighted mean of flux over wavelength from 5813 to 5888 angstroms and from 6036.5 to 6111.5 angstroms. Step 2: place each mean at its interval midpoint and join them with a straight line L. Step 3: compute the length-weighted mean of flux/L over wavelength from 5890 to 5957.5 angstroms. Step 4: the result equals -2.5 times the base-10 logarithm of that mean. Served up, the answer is 0.259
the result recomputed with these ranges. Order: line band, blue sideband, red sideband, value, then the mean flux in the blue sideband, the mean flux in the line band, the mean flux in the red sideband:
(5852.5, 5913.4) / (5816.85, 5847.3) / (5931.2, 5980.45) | 0.349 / 4.98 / 3.4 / 4.25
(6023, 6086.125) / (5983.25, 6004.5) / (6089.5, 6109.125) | -0.029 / 4.57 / 4.94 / 4.99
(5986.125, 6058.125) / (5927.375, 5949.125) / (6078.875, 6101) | -0.025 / 4.23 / 4.78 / 5.04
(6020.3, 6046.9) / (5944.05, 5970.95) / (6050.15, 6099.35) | -0.069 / 4.17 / 4.98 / 4.95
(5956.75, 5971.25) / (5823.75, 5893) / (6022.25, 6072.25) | 0.077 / 4.1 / 4.27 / 4.97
